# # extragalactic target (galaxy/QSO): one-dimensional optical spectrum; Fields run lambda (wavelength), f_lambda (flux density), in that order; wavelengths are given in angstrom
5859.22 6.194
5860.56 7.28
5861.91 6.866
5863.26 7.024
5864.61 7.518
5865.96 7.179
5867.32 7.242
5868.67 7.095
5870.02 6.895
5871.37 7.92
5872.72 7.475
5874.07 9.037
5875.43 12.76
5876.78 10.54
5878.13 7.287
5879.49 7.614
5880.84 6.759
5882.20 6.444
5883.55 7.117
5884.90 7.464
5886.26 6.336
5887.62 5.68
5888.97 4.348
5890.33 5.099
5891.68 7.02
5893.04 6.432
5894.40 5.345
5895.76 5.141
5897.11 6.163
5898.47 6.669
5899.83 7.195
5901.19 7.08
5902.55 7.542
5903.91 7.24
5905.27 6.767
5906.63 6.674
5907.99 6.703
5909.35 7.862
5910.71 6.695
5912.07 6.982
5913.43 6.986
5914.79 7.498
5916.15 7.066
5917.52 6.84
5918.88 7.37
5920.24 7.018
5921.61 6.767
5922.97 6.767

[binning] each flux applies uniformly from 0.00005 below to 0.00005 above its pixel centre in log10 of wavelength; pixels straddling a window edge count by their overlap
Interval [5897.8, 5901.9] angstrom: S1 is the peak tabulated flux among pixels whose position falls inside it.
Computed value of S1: 7.195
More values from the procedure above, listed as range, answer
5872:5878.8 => 12.76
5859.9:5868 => 7.518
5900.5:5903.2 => 7.542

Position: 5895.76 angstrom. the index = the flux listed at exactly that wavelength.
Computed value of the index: 5.141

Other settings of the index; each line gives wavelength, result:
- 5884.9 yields 7.464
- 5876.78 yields 10.54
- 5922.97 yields 6.767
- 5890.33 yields 5.099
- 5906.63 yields 6.674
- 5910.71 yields 6.695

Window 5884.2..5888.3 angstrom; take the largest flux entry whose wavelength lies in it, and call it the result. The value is 7.464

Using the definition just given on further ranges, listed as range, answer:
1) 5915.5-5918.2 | 7.066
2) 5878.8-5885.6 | 7.614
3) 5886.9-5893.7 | 7.02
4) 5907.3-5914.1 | 7.862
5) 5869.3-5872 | 7.92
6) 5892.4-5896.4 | 6.432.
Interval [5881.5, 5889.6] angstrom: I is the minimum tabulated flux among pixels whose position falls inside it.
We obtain 4.348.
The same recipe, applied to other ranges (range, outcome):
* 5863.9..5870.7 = 6.895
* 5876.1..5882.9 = 6.444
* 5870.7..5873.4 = 7.475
